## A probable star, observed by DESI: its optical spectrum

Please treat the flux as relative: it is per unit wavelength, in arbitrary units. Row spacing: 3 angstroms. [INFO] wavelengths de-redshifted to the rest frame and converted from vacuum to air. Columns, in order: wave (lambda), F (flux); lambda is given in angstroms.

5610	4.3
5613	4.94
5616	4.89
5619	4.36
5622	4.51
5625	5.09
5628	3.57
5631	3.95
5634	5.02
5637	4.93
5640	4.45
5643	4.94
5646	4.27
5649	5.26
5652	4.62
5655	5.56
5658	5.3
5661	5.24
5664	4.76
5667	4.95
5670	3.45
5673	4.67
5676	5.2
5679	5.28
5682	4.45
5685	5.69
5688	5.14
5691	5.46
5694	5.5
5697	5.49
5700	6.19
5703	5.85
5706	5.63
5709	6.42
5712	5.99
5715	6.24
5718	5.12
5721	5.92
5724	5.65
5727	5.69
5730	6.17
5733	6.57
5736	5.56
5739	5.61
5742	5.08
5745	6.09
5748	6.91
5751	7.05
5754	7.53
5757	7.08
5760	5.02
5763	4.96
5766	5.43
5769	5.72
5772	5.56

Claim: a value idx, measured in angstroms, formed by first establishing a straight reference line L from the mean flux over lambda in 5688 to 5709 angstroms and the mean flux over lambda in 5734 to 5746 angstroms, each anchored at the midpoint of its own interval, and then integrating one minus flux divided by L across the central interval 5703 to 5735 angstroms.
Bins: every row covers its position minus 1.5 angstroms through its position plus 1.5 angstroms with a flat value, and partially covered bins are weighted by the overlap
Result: -1.57 angstroms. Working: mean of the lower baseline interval 5.7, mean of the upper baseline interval 5.61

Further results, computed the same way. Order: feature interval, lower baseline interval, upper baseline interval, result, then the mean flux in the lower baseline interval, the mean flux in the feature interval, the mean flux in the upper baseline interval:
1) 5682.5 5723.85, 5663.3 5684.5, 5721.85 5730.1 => -3.02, 4.72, 5.71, 5.79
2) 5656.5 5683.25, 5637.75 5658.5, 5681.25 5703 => 1.89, 4.9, 4.81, 5.48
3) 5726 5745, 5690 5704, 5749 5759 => 2.37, 5.7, 5.81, 7.09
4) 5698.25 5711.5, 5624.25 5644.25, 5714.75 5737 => -1.10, 4.54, 6.01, 5.85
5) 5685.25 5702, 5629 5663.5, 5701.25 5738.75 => -0.17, 4.85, 5.57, 5.89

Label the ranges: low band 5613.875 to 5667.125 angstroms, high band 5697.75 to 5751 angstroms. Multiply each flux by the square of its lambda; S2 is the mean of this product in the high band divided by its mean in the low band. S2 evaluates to 1.3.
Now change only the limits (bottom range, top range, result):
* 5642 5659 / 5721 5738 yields 1.22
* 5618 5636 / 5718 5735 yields 1.38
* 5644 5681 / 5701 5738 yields 1.23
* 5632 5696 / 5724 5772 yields 1.25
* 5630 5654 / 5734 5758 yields 1.40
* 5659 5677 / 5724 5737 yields 1.30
